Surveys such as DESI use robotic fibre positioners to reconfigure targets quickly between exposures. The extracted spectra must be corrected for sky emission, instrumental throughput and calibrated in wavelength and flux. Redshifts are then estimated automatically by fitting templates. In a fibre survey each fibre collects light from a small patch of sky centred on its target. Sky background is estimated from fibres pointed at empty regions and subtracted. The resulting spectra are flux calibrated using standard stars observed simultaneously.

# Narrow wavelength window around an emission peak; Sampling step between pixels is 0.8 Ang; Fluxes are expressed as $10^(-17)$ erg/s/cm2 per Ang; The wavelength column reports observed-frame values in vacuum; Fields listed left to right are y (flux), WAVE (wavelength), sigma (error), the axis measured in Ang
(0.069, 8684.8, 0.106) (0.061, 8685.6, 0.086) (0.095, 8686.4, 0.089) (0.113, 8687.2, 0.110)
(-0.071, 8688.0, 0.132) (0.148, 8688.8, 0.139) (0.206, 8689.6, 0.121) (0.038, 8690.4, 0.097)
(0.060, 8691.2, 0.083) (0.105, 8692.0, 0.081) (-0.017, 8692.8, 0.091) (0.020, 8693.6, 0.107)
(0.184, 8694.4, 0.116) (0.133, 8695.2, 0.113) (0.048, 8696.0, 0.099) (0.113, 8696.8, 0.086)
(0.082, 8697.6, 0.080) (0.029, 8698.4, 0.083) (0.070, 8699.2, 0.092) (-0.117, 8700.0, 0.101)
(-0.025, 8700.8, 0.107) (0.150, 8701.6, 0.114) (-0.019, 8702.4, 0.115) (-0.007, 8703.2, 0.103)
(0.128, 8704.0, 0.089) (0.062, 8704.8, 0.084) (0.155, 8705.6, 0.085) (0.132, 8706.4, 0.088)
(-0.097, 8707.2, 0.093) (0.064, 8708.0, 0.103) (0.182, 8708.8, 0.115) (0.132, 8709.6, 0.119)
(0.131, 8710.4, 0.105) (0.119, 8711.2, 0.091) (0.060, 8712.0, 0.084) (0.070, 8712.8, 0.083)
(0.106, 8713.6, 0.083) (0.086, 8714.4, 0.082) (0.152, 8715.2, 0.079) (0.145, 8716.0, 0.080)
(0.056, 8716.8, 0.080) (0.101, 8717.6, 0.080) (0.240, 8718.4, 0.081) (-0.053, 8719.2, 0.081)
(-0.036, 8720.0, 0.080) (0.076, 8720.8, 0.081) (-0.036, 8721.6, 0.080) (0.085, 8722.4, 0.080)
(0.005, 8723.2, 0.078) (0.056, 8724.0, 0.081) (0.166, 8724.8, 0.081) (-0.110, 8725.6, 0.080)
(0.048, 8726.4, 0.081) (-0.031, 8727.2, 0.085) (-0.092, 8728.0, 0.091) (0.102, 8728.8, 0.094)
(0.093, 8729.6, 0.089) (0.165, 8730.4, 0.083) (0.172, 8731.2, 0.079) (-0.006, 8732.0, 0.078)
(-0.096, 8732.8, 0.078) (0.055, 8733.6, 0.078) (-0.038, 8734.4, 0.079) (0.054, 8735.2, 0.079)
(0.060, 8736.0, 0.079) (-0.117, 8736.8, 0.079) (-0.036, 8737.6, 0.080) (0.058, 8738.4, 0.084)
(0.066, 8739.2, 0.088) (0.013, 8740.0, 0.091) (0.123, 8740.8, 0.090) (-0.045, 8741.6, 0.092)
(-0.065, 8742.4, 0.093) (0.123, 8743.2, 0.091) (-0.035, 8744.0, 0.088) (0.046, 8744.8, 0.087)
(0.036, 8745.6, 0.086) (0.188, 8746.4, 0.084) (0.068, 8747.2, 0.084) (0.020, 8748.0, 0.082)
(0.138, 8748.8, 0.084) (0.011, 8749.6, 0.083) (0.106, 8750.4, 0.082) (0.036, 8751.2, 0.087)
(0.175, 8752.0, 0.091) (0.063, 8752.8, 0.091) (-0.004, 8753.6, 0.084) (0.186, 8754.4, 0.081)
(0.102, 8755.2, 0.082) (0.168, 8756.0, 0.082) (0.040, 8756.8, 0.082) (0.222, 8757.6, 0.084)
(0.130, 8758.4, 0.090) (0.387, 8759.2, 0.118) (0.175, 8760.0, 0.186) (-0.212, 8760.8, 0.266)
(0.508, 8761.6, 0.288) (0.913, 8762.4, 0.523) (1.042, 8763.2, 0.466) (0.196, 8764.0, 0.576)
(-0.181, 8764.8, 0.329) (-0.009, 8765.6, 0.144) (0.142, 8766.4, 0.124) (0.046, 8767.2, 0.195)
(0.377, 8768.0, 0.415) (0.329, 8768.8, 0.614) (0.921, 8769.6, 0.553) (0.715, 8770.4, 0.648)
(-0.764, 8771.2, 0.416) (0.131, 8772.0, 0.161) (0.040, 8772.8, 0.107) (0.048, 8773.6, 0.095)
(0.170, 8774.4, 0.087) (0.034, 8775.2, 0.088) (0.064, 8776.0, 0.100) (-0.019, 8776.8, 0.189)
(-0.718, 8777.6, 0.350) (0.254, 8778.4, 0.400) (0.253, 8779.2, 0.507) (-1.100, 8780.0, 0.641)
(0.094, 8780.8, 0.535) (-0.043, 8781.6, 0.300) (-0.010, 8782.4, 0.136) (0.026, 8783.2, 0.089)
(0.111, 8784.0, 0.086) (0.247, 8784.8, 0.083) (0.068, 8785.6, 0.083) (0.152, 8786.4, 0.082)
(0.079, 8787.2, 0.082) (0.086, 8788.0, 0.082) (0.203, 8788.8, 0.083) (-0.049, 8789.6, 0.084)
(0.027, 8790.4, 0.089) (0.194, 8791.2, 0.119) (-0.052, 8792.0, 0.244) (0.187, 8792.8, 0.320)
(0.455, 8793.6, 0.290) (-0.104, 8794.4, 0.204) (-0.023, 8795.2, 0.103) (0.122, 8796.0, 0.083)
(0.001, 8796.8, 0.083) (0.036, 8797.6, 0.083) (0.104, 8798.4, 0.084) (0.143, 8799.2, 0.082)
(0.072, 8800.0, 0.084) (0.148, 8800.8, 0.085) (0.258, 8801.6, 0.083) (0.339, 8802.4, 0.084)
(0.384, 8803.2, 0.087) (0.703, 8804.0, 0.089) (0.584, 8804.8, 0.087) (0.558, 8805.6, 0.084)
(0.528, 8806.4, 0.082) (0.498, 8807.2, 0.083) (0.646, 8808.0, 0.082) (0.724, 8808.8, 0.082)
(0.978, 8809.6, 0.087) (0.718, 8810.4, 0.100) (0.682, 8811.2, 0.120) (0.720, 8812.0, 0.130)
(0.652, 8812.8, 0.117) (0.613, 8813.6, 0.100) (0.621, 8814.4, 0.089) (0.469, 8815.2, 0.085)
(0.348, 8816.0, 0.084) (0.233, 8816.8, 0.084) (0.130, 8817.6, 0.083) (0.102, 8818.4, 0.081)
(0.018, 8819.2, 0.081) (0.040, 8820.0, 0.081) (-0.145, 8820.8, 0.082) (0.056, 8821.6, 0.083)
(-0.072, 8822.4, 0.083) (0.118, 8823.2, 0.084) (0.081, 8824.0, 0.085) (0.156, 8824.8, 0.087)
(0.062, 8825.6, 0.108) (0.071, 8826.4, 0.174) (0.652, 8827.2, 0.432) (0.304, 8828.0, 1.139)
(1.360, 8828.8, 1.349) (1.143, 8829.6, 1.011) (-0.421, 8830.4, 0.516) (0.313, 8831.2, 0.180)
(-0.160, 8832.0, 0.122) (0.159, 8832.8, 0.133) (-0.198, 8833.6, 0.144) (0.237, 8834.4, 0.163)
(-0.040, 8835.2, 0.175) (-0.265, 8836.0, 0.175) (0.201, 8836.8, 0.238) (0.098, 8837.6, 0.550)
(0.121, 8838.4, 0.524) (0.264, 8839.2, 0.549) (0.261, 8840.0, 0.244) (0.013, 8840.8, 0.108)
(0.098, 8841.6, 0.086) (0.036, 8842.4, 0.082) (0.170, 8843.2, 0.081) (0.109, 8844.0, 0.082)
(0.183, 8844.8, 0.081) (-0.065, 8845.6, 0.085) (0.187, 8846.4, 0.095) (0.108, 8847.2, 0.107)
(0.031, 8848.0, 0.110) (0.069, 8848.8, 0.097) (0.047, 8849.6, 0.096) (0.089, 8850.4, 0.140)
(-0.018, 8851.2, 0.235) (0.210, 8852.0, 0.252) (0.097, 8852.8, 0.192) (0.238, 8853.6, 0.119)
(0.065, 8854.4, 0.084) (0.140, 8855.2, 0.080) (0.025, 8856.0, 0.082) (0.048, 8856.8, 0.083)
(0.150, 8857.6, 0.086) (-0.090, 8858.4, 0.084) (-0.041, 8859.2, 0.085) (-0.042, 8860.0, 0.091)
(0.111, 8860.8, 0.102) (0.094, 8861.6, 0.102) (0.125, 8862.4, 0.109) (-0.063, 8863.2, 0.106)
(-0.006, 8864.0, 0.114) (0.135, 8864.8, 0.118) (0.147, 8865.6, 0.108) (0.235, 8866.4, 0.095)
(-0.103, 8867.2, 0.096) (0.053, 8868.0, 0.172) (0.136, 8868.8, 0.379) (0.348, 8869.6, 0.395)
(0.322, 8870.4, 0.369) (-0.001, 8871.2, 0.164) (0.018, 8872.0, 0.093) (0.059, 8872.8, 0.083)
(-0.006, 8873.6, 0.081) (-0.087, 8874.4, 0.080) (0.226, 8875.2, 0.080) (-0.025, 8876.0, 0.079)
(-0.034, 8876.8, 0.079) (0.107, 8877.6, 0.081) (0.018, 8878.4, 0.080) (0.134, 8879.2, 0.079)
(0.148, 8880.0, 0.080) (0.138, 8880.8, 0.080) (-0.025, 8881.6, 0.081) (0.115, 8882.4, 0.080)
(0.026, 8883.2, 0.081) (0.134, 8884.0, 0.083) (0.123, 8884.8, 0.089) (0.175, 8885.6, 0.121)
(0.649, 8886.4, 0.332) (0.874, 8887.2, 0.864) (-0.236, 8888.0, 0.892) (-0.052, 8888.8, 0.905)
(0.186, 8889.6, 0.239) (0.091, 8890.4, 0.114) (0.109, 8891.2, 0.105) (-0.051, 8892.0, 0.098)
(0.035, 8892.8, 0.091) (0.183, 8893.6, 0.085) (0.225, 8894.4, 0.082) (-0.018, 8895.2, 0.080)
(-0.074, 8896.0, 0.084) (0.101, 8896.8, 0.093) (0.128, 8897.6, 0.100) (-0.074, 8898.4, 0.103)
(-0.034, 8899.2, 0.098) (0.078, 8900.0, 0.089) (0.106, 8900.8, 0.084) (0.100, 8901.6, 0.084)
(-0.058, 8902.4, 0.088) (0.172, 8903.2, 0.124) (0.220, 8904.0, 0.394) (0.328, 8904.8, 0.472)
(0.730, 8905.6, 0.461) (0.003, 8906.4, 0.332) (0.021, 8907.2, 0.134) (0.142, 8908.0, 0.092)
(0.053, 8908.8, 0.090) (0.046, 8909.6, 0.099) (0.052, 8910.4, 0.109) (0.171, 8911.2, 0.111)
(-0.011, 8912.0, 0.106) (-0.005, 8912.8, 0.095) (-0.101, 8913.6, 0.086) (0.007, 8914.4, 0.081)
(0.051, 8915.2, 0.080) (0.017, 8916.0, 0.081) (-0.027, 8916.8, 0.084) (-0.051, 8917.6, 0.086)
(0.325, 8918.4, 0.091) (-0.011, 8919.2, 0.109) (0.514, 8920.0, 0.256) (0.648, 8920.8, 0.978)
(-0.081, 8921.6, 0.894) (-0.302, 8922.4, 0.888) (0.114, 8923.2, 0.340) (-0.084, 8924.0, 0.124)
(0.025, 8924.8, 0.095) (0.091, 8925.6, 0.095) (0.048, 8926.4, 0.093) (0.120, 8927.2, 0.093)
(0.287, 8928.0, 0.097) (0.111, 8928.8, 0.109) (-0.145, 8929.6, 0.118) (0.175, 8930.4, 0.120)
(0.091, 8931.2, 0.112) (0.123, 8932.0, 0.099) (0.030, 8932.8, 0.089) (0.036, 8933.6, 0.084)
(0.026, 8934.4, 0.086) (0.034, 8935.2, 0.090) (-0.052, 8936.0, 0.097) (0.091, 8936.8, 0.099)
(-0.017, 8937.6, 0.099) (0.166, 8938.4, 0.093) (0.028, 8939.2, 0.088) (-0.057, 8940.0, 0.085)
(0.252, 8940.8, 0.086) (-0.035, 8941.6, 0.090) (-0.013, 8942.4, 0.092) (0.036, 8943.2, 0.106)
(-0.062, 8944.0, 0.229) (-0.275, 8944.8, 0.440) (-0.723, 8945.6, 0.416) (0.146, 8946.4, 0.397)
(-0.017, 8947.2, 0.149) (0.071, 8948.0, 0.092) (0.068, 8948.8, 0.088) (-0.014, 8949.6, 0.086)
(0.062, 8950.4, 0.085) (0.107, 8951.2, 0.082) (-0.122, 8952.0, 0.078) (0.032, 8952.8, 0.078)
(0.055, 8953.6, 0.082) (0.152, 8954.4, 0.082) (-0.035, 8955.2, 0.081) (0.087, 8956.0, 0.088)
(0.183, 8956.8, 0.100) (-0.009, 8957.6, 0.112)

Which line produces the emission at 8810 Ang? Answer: [O II]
